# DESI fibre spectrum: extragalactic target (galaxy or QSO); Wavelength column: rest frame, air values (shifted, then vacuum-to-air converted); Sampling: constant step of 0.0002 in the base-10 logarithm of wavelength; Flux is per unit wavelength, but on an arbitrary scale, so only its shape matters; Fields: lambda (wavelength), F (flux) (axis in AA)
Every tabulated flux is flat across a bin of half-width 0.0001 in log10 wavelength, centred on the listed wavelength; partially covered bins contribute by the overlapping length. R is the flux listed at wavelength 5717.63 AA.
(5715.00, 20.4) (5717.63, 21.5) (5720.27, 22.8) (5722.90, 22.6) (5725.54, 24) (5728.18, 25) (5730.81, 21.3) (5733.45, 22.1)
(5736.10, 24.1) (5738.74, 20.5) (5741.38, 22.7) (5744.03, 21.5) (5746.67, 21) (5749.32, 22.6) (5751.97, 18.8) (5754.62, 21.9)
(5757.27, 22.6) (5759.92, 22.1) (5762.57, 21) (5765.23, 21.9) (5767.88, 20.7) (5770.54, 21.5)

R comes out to 21.5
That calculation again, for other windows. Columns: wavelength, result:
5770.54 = 21.5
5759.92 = 22.1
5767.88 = 20.7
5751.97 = 18.8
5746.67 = 21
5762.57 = 21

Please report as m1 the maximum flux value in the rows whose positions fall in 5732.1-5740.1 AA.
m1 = 24.1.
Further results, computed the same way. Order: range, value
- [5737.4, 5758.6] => 22.7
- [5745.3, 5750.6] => 22.6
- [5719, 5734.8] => 25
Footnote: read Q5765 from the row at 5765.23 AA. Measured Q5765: 21.9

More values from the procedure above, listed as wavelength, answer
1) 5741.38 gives 22.7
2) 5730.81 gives 21.3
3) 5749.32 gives 22.6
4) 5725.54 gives 24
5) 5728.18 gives 25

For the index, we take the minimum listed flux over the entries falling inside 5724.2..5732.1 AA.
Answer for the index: 21.3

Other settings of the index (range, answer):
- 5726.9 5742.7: 20.5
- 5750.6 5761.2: 18.8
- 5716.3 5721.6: 21.5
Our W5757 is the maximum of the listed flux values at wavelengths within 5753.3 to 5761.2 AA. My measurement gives 22.6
